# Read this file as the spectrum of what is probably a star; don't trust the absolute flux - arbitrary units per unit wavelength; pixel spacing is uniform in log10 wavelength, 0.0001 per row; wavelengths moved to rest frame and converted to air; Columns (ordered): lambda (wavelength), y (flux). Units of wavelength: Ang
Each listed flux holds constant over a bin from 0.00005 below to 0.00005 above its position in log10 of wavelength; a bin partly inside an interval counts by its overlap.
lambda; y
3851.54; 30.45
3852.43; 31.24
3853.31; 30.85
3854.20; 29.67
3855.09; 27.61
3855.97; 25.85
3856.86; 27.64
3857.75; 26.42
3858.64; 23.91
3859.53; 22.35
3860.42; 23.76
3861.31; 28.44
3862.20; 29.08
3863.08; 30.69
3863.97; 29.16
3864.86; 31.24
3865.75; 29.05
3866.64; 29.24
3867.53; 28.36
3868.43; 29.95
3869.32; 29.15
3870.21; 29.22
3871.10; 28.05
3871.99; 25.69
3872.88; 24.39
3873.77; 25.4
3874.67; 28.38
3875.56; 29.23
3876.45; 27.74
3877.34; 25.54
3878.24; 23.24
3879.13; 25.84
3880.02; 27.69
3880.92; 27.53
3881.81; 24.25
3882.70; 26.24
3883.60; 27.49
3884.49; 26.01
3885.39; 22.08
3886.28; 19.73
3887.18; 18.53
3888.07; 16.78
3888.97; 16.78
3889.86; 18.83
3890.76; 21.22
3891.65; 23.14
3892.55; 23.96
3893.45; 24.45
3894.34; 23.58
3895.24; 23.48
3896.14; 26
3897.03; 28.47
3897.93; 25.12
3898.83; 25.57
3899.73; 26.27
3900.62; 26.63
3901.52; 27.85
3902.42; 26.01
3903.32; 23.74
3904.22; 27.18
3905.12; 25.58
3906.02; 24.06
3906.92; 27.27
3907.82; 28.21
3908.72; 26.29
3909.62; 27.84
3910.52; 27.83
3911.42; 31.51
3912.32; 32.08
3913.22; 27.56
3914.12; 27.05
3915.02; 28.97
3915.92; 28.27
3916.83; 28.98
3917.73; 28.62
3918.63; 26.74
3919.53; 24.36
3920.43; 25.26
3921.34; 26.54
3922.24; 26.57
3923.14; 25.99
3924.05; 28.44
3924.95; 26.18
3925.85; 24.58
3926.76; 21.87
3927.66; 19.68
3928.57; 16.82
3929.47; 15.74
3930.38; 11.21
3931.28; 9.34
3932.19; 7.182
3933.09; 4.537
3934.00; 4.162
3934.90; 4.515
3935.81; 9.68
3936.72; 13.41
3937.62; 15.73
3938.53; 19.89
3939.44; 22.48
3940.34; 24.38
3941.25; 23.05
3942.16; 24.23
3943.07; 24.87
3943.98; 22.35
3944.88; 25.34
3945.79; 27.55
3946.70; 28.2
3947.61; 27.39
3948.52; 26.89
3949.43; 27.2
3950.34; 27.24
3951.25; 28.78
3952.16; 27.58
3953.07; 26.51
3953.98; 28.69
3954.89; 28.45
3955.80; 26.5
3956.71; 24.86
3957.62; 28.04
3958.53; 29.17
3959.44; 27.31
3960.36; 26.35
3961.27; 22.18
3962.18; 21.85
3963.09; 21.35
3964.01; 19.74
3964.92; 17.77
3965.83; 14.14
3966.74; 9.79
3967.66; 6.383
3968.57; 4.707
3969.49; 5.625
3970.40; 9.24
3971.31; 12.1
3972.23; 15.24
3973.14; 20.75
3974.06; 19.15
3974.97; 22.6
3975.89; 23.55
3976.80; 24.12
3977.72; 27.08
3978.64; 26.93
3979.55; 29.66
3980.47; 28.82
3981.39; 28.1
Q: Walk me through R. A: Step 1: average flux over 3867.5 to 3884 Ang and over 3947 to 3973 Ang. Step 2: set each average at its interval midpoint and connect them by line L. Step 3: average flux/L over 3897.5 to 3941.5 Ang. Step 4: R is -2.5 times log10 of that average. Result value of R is 0.07 mag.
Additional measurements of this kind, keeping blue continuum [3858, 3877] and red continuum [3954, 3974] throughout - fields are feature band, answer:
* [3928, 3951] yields 0.12 mag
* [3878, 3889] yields 0.12 mag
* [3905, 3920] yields -0.18 mag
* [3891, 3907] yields -0.02 mag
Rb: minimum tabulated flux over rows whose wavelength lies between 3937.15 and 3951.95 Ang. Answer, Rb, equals 15.73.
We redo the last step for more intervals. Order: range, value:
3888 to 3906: 16.78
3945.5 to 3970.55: 4.707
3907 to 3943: 4.162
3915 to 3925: 24.36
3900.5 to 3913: 23.74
